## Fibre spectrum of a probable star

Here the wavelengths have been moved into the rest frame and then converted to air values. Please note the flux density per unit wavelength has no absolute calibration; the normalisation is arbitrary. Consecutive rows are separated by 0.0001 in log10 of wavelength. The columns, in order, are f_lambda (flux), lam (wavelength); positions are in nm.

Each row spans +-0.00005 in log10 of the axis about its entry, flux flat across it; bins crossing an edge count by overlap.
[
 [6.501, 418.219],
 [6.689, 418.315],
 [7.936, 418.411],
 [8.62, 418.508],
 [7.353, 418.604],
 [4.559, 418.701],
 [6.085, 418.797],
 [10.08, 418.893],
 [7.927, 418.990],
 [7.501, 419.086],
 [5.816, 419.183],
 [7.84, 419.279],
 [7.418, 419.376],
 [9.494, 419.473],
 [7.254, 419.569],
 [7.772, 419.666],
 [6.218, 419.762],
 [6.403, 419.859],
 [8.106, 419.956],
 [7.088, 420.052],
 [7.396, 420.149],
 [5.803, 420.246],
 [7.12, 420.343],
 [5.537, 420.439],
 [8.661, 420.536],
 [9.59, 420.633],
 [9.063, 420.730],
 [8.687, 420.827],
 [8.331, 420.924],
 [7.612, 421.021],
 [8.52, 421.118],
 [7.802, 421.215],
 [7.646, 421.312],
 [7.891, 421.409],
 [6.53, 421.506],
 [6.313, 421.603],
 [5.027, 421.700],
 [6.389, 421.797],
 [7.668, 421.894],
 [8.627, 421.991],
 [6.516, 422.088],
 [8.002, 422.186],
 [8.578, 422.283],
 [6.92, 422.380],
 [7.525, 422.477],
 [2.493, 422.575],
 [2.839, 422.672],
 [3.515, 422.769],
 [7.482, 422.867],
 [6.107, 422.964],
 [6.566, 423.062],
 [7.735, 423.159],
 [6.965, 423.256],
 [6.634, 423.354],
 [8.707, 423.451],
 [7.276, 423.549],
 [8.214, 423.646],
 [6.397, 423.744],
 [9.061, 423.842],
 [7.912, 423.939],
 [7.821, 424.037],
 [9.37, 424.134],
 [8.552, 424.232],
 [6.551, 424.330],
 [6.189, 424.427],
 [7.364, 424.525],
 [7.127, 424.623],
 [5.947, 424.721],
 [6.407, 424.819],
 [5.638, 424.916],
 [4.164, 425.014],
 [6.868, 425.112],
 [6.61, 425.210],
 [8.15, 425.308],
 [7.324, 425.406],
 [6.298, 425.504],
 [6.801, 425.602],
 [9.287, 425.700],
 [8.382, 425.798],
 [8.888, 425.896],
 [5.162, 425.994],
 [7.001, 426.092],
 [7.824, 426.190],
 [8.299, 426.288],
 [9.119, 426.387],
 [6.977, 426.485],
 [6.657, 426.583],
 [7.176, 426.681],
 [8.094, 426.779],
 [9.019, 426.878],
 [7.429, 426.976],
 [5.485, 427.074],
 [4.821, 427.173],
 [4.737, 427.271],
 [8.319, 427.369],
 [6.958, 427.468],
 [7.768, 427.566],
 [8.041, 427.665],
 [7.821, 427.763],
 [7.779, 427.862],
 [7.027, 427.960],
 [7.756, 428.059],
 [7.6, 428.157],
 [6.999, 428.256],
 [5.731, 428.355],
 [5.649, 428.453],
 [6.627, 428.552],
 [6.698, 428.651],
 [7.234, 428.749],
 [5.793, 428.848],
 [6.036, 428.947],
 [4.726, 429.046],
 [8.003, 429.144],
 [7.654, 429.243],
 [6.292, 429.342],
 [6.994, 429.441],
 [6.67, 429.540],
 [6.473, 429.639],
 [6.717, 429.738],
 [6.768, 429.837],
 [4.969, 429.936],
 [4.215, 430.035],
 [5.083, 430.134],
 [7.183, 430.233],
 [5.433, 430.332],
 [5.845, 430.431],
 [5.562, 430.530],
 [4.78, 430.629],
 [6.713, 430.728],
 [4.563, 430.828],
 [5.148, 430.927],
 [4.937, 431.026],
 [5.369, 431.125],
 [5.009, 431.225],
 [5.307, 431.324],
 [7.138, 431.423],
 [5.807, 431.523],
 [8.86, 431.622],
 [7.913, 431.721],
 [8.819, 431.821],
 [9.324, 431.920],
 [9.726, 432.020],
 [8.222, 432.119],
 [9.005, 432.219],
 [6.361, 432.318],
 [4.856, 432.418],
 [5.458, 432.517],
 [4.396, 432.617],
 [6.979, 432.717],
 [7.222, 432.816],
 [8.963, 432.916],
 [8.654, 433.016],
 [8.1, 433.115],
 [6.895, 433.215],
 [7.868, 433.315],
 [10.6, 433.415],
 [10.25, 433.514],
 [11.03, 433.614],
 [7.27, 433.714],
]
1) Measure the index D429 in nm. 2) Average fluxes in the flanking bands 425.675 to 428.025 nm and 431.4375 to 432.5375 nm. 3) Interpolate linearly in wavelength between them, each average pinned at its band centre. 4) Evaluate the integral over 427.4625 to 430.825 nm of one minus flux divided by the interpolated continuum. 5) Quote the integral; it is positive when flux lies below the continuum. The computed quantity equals 0.469 nm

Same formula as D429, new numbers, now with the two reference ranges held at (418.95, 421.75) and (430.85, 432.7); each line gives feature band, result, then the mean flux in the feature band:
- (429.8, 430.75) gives 0.17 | 5.61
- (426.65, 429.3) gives 0.02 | 6.92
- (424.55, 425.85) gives 0.05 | 6.86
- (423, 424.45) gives -0.07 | 7.61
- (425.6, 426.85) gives -0.11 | 7.72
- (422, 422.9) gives 0.15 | 6.07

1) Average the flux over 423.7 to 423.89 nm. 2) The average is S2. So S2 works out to 7.74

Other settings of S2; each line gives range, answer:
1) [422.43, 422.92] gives 4.77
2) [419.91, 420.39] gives 7.1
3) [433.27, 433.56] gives 9.61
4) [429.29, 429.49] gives 6.65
